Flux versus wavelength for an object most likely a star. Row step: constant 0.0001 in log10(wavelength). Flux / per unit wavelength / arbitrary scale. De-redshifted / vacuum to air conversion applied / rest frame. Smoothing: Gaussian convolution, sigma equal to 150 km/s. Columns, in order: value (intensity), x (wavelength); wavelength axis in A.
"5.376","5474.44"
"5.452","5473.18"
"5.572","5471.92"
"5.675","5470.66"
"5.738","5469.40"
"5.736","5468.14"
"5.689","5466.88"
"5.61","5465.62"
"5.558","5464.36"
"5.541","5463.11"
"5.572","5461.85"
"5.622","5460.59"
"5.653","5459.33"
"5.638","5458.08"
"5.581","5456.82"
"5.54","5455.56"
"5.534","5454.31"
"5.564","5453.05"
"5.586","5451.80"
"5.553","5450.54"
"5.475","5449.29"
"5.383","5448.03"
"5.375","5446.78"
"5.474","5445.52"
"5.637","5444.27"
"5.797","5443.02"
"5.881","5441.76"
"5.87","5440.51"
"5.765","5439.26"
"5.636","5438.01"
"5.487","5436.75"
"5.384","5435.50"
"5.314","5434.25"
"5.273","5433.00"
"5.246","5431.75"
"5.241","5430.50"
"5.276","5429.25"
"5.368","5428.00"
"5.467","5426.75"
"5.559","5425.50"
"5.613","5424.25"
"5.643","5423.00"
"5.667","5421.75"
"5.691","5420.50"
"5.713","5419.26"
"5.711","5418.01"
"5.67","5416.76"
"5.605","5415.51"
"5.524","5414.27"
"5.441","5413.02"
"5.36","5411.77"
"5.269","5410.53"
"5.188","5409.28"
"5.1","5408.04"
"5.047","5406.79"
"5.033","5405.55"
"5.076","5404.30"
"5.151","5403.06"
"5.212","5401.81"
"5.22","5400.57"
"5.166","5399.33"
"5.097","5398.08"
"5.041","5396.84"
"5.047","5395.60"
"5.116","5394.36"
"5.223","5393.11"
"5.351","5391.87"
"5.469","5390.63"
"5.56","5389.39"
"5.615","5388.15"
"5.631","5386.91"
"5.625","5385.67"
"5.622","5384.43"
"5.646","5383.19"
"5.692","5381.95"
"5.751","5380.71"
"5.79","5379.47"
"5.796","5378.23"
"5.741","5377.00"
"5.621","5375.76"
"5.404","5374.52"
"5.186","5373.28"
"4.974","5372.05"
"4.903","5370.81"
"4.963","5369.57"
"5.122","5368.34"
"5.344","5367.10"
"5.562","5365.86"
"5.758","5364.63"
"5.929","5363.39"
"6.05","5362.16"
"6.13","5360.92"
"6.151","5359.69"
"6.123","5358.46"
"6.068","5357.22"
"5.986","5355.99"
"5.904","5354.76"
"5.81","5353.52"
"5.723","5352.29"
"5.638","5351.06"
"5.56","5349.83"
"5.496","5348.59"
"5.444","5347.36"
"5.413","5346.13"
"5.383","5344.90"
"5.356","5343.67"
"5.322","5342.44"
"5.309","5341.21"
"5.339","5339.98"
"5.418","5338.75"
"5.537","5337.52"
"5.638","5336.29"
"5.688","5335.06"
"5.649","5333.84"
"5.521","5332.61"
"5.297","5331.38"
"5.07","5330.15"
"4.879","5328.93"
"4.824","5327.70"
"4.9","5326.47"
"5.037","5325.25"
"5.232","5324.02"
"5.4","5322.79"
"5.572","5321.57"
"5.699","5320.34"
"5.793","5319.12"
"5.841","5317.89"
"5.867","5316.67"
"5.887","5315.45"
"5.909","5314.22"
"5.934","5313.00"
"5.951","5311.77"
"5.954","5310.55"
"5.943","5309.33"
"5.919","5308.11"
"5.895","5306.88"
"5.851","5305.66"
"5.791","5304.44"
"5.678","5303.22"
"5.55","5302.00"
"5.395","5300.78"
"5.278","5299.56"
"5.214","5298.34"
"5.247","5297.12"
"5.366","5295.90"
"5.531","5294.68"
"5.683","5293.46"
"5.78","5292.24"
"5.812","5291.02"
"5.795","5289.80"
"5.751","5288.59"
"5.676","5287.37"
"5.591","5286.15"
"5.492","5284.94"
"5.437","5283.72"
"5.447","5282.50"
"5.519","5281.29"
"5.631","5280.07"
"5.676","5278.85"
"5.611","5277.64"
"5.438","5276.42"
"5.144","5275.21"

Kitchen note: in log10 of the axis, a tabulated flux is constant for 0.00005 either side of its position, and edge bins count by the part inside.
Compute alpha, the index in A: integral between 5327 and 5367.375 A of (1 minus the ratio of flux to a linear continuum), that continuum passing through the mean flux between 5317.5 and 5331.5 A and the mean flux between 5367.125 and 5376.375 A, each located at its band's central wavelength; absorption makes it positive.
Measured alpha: -2.7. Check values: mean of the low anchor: 5.29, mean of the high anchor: 5.18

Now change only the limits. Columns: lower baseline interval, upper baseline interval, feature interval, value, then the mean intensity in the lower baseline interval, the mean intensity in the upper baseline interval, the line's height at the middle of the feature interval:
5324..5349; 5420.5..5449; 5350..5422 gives -1.05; 5.32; 5.52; 5.42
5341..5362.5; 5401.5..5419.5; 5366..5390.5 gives 0.30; 5.72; 5.33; 5.54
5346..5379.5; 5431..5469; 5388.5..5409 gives 1.52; 5.63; 5.57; 5.6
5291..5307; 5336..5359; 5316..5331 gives 0.63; 5.56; 5.6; 5.58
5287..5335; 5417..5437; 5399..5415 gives 0.82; 5.57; 5.48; 5.5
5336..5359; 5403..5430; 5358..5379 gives -0.09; 5.6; 5.42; 5.55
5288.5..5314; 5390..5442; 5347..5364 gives -0.99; 5.69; 5.38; 5.54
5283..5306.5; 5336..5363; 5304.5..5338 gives 0.24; 5.58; 5.68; 5.63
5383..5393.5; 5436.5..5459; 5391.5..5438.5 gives 1.82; 5.53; 5.6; 5.56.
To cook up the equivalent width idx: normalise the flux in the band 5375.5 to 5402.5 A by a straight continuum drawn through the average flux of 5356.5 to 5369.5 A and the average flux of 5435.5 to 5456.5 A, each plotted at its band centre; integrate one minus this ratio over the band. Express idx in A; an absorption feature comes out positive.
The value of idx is 1.3 A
